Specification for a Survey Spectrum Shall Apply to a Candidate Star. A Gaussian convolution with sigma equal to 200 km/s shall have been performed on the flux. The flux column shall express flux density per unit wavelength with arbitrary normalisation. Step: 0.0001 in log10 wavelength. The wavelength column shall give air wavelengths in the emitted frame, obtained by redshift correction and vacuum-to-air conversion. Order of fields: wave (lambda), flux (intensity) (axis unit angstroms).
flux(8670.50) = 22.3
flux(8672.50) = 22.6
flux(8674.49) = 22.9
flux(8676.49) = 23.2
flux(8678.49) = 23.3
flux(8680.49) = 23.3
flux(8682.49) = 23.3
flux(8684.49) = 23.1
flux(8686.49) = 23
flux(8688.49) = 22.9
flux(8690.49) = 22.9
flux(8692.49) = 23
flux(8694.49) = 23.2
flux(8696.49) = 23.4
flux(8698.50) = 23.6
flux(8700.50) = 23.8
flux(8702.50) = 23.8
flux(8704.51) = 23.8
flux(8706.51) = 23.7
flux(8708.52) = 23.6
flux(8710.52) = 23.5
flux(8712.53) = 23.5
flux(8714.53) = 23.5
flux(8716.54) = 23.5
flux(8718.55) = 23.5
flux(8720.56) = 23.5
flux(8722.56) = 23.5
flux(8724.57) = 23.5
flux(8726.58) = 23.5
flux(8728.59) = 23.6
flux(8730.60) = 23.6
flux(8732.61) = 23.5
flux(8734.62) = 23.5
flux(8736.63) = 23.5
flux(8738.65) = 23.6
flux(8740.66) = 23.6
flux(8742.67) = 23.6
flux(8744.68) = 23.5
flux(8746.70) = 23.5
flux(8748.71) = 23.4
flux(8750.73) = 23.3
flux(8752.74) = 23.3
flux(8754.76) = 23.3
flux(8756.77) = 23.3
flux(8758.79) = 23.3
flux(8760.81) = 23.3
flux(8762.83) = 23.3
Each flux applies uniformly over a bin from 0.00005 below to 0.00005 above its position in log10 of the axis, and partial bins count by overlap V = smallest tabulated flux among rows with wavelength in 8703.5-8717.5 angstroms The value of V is 23.5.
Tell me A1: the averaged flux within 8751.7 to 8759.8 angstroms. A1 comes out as 23.3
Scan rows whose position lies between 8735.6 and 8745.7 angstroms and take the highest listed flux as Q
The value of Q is 23.6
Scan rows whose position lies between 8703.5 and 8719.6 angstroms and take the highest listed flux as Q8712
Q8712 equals 23.8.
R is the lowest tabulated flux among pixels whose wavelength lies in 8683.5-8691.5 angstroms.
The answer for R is 22.9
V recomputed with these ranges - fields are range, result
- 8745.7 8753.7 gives 23.3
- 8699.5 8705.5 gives 23.8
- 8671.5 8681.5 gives 22.6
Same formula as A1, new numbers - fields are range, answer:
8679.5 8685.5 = 23.2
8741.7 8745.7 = 23.5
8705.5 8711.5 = 23.6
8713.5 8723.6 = 23.5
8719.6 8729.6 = 23.5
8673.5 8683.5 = 23.2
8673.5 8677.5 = 23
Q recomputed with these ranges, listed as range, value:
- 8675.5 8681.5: 23.3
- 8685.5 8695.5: 23.2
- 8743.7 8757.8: 23.5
